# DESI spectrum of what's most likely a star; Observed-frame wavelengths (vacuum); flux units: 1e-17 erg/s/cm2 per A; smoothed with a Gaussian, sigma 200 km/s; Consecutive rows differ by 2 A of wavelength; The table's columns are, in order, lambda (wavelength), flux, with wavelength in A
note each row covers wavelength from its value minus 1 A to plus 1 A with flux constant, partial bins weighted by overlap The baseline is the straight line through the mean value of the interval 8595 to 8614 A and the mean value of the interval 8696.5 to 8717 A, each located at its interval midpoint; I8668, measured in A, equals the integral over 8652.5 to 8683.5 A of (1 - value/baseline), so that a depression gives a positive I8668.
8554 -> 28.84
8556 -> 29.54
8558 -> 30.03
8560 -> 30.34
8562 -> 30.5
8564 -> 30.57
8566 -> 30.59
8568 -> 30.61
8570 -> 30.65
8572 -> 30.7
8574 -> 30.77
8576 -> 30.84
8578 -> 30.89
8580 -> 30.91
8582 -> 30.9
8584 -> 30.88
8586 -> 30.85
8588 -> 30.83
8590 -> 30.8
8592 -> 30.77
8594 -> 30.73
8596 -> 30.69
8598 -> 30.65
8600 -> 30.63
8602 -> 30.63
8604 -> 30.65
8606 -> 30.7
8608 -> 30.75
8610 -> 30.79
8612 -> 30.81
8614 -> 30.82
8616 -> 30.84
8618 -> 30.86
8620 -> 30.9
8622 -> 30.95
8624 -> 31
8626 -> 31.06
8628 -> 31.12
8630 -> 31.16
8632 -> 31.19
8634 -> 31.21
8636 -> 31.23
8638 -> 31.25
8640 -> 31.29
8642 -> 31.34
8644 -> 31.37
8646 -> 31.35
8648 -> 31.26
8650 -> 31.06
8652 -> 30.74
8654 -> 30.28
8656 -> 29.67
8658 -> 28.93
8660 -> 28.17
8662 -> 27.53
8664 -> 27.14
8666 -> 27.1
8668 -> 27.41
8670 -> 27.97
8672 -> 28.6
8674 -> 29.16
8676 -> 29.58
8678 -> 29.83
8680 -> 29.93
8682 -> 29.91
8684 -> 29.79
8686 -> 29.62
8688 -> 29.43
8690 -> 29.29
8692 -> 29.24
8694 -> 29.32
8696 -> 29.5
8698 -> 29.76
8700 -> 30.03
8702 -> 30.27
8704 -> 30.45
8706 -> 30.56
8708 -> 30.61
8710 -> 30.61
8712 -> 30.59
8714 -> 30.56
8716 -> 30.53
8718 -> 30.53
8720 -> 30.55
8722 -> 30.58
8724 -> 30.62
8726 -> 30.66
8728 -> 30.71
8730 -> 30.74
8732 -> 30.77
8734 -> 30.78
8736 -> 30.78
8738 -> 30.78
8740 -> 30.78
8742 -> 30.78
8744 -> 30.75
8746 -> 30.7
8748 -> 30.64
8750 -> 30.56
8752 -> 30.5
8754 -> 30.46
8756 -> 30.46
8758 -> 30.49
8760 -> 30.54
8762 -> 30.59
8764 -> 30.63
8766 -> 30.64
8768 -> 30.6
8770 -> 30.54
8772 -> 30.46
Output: 1.7 A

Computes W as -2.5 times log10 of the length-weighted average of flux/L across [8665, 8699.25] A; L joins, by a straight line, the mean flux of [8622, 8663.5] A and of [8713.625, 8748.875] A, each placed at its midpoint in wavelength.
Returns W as 0.05 mag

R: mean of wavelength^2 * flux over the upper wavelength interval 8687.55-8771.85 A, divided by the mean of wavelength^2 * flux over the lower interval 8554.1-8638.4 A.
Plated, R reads 1.02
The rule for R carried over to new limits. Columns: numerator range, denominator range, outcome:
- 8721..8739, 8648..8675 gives 1.08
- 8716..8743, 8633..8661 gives 1.02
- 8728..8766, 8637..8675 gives 1.06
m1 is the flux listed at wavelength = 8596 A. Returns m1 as 30.69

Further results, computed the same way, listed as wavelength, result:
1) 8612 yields 30.81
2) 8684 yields 29.79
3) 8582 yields 30.9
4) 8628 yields 31.12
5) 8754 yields 30.46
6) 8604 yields 30.65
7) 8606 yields 30.7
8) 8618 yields 30.86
